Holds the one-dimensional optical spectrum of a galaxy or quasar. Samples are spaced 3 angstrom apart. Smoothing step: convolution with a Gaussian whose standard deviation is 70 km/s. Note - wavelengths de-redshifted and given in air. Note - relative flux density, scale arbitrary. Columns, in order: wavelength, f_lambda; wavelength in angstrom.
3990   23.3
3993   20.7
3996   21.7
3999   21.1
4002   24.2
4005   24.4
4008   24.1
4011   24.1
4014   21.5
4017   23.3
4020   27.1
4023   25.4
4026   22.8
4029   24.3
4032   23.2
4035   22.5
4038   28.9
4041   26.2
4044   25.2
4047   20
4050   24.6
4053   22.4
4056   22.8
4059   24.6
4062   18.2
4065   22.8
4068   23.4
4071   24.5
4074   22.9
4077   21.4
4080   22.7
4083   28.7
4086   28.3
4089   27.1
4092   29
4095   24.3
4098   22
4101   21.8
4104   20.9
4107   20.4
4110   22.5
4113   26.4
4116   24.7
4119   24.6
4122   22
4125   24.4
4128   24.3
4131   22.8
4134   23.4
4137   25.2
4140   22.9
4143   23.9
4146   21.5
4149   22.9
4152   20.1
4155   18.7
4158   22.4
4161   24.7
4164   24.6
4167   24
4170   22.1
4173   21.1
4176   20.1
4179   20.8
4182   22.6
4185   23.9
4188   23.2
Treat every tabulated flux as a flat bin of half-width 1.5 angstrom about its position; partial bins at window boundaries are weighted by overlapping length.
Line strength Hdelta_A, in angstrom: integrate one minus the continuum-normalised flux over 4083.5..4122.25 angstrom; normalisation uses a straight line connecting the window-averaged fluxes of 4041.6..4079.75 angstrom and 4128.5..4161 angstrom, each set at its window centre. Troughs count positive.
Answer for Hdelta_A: -2.8 angstrom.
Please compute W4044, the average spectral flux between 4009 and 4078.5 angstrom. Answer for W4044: 23.6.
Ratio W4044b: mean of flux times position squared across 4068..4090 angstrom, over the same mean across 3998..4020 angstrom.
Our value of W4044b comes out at 1.10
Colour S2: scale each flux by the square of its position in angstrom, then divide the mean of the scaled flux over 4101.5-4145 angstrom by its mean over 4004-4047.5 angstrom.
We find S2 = 1.01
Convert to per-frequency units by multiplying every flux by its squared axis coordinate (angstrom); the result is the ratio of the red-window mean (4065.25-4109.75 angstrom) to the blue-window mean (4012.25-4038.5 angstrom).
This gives 1.02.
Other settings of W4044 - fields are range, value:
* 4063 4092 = 24.8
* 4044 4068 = 22.5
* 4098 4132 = 23.1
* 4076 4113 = 24.2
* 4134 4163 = 22.6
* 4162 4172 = 23.5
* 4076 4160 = 23.6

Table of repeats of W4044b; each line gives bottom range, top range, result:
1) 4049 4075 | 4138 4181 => 1.02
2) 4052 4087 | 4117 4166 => 1.02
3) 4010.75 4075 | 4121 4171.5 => 1.02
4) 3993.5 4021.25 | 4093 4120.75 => 1.04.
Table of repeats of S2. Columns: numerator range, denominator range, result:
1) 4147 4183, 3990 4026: 1.02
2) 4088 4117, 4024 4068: 1.04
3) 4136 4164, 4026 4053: 0.98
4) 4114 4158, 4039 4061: 1.01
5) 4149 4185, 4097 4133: 0.98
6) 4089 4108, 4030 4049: 0.99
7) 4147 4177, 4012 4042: 0.96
